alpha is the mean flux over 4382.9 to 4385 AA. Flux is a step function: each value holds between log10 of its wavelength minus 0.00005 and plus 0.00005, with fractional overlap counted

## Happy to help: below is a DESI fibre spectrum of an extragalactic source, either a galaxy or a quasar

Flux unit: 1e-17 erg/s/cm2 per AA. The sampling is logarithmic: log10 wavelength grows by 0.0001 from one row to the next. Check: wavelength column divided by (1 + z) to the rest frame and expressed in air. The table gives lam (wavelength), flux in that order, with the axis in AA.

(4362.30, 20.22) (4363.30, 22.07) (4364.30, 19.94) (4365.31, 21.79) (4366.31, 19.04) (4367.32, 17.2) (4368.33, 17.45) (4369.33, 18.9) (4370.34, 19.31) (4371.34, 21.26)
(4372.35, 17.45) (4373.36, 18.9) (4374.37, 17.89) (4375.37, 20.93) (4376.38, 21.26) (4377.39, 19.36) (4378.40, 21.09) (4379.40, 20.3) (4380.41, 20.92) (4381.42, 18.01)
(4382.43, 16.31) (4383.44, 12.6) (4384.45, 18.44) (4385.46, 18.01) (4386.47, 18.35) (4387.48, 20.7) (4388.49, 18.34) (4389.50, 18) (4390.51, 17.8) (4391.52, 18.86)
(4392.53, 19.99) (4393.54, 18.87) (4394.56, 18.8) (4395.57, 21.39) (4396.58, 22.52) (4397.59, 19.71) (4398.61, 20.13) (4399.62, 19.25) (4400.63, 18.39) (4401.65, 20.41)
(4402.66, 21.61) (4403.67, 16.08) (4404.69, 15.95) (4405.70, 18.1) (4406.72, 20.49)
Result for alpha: 15.6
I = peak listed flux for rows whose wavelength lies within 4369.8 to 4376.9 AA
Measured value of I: 21.26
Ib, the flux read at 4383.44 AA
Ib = 12.6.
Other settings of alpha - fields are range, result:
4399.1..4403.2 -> 19.9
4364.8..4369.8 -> 18.9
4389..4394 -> 18.7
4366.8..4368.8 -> 17.3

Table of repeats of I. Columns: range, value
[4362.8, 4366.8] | 22.07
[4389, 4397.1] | 22.52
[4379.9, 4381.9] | 20.92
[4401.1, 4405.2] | 21.61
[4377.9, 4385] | 21.09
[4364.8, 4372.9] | 21.79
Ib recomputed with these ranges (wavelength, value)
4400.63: 18.39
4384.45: 18.44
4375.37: 20.93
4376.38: 21.26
